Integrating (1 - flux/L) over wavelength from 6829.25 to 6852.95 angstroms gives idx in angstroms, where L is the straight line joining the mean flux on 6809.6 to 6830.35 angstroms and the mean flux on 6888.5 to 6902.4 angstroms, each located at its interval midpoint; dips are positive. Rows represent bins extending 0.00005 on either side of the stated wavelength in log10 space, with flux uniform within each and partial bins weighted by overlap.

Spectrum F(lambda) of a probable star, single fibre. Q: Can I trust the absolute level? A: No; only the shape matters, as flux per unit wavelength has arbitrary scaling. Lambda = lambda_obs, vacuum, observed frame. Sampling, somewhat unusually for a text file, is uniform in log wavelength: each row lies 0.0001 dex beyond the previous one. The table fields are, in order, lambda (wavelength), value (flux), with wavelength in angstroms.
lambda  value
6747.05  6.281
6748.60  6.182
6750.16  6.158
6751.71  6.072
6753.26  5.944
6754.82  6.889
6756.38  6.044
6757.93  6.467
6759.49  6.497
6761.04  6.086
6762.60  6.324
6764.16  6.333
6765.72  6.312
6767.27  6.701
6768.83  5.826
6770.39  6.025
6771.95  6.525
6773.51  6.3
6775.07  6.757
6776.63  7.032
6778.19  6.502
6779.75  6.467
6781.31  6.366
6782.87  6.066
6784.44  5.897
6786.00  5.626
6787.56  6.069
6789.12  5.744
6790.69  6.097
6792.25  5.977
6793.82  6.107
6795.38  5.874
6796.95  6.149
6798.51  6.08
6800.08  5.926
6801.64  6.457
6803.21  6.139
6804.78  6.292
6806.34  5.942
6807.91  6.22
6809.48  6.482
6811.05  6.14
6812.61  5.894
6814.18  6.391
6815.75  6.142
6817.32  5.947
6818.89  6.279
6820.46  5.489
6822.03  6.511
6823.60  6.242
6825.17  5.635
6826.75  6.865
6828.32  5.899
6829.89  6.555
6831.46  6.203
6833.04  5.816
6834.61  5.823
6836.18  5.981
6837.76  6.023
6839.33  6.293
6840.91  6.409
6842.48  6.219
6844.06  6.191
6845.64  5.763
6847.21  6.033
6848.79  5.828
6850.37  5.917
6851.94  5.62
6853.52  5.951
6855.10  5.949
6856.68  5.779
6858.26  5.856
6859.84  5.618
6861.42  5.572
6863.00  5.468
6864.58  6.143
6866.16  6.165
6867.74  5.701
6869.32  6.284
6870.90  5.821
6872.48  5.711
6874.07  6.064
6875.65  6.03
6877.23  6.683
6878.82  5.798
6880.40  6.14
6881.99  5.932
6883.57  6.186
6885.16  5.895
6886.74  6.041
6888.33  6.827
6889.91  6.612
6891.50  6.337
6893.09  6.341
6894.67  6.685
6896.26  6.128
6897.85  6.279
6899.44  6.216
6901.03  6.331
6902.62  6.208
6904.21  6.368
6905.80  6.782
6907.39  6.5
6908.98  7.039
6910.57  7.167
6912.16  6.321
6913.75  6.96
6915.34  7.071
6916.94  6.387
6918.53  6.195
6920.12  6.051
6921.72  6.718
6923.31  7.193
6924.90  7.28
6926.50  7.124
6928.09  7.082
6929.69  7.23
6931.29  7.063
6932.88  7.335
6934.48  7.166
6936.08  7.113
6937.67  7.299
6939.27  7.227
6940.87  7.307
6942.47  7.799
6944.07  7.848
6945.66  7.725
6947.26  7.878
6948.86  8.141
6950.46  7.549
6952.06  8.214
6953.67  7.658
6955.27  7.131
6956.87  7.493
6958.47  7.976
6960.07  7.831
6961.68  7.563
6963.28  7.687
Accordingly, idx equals 0.68 angstroms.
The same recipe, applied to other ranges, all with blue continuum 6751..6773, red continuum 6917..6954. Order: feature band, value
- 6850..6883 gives 4.68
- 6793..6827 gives 2.24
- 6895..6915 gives 1.61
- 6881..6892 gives 1.18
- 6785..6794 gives 0.73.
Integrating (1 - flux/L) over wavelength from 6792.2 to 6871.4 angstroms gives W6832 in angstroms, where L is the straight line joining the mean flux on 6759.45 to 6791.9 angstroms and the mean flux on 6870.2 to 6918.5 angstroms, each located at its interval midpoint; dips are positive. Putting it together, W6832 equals 3.31 angstroms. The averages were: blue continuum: 6.26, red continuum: 6.36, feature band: 6.04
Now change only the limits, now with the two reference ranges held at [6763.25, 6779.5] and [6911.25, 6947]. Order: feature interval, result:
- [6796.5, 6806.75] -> 0.64 angstroms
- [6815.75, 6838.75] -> 1.96 angstroms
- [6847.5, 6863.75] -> 2.43 angstroms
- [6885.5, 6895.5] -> 0.69 angstroms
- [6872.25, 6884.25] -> 1.38 angstroms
